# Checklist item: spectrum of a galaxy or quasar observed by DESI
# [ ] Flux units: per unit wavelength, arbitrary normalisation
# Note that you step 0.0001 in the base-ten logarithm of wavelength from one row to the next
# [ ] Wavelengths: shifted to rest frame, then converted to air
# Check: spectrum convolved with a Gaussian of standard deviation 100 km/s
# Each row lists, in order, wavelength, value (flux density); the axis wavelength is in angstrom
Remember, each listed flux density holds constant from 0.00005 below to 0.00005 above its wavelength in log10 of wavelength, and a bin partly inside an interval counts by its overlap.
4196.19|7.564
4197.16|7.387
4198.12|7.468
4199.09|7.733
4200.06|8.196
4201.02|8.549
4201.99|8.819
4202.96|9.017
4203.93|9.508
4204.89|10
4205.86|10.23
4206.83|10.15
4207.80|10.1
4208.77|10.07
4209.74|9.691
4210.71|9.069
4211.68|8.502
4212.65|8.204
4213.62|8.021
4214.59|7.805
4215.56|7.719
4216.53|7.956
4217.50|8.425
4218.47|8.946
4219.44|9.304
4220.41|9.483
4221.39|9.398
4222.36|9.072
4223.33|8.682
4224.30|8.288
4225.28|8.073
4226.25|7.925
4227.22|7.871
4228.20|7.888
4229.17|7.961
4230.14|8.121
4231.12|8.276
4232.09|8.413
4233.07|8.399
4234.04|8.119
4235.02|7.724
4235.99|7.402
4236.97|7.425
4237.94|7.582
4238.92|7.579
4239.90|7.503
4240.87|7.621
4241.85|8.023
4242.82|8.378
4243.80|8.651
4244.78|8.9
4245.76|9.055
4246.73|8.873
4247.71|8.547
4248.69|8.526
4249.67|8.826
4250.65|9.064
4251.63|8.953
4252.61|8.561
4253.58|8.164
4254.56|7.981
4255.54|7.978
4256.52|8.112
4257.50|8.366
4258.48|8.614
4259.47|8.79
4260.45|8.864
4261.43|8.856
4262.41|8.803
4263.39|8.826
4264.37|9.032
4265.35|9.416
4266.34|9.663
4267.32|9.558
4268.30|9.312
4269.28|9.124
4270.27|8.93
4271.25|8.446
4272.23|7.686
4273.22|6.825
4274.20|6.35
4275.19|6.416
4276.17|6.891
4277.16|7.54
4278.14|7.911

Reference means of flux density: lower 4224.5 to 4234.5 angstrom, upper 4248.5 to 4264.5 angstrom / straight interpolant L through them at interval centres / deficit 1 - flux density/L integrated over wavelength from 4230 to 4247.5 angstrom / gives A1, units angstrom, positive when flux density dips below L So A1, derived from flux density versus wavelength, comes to 0.3 angstrom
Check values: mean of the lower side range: 8.11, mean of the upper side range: 8.6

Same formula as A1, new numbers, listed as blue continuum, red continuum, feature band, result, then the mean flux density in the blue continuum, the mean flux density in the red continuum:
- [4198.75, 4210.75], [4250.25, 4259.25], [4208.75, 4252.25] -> 2.3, 9.35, 8.42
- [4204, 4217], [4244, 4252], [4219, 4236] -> 1.1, 9.06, 8.83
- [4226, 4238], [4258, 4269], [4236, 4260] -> 0.6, 7.95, 9.07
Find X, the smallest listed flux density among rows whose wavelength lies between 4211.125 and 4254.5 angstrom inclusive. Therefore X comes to 7.402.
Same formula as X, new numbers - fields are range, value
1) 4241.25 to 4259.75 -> 7.978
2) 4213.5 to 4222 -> 7.719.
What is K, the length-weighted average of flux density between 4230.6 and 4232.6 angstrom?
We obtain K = 8.31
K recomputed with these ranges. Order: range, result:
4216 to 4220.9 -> 8.82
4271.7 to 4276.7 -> 6.84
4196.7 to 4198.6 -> 7.45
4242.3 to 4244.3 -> 8.51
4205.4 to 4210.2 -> 10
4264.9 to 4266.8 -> 9.5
